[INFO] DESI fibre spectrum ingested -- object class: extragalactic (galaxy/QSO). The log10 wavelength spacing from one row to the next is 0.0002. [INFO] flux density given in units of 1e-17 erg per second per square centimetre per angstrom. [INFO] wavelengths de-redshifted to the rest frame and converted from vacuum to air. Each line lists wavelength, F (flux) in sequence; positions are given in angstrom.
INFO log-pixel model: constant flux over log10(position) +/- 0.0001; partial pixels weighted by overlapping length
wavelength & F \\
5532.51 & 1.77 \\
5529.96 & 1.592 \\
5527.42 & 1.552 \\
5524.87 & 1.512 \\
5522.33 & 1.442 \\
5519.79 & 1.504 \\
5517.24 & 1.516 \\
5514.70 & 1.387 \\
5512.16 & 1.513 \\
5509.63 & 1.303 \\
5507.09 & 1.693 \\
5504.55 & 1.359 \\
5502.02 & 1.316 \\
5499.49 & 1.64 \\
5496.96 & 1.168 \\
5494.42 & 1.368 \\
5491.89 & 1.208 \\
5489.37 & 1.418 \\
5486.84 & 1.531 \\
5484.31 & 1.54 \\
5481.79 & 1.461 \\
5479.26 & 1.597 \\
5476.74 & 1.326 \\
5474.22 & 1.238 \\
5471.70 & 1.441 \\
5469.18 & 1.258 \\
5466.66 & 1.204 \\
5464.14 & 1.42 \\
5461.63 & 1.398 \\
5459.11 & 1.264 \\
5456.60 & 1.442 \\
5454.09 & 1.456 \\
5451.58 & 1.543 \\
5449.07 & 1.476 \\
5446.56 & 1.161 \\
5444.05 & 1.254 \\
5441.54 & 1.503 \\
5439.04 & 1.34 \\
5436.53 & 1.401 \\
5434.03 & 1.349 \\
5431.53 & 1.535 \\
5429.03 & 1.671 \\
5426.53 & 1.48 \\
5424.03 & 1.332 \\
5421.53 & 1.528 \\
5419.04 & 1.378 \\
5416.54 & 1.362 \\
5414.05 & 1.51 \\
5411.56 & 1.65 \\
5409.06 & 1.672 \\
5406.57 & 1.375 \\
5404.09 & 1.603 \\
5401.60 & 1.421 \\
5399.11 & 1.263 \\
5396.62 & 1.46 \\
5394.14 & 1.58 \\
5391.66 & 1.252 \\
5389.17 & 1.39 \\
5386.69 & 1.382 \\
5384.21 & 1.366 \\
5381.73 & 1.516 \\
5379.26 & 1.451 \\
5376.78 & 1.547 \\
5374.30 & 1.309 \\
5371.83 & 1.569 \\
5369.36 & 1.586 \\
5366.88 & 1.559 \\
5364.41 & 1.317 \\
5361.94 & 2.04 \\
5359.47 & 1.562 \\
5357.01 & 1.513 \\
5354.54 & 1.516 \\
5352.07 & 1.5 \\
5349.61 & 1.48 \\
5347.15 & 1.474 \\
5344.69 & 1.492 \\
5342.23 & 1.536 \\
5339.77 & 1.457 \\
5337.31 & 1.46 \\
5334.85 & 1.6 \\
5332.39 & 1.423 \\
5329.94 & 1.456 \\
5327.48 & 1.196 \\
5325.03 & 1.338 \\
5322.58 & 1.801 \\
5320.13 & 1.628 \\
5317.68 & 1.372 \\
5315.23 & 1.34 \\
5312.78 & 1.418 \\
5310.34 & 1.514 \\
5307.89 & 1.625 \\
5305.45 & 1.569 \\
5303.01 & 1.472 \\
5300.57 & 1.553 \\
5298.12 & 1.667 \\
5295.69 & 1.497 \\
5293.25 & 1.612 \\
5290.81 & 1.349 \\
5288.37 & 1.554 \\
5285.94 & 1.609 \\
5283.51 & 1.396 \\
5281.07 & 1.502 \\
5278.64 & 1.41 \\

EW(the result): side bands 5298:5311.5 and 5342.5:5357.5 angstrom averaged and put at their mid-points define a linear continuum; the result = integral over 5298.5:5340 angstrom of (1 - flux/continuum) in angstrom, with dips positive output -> 1.4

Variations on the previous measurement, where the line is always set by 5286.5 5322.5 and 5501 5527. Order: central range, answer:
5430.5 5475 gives 3.2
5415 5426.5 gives 0.6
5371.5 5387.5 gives 0.6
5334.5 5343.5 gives 0.0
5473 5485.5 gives 0.3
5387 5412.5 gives 0.6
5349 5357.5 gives 0.0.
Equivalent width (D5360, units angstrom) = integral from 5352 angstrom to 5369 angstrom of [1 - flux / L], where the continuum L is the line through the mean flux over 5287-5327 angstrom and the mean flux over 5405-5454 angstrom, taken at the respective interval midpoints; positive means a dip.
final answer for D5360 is -1.1 angstrom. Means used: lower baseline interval 1.51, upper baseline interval 1.45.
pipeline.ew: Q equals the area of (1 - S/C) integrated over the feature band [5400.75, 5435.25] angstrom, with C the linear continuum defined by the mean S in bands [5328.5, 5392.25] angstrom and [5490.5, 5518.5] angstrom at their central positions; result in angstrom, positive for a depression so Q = -0.79 angstrom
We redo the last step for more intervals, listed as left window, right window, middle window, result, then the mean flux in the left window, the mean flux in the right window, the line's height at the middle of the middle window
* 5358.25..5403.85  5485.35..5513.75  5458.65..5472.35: 0.97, 1.48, 1.41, 1.43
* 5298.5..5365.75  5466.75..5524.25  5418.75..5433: -0.37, 1.51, 1.42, 1.46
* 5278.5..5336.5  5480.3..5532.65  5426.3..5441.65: 0.09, 1.5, 1.46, 1.47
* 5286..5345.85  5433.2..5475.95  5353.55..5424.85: -2.86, 1.5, 1.36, 1.43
